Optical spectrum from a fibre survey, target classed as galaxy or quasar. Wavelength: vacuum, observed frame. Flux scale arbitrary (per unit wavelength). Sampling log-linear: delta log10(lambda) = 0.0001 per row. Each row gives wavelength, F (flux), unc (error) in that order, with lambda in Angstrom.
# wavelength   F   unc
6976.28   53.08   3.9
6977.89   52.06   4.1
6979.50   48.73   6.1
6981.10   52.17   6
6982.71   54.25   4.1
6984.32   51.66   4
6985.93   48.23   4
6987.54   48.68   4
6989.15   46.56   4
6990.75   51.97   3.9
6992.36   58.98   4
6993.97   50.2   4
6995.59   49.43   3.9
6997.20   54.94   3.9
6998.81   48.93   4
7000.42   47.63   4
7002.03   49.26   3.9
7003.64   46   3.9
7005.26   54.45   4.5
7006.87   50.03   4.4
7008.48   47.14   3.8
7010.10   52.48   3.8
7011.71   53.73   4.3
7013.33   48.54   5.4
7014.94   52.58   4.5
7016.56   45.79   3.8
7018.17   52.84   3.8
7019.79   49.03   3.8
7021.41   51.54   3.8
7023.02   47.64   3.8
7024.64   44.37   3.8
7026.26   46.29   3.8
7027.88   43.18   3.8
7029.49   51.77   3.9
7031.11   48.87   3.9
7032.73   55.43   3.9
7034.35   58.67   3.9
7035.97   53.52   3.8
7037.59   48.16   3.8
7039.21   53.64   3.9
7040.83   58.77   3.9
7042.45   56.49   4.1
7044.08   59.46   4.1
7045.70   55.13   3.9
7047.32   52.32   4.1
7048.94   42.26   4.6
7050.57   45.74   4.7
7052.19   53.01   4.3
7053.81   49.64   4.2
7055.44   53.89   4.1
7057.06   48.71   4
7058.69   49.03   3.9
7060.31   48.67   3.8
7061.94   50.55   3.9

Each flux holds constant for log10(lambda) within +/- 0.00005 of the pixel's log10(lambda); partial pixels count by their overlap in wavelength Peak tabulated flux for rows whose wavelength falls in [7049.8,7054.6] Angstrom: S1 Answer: 53.01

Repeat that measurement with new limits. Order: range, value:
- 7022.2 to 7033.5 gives 55.43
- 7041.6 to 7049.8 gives 59.46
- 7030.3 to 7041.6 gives 58.77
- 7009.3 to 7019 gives 53.73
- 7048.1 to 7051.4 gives 45.74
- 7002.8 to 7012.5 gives 54.45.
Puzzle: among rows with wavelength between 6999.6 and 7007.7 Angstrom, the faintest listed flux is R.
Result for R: 46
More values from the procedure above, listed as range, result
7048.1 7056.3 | 42.26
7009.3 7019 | 45.79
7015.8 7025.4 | 44.37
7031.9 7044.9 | 48.16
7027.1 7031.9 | 43.18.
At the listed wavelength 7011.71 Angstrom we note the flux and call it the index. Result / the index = 53.73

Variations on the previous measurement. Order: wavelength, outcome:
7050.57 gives 45.74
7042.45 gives 56.49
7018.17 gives 52.84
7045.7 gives 55.13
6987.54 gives 48.68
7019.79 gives 49.03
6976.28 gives 53.08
